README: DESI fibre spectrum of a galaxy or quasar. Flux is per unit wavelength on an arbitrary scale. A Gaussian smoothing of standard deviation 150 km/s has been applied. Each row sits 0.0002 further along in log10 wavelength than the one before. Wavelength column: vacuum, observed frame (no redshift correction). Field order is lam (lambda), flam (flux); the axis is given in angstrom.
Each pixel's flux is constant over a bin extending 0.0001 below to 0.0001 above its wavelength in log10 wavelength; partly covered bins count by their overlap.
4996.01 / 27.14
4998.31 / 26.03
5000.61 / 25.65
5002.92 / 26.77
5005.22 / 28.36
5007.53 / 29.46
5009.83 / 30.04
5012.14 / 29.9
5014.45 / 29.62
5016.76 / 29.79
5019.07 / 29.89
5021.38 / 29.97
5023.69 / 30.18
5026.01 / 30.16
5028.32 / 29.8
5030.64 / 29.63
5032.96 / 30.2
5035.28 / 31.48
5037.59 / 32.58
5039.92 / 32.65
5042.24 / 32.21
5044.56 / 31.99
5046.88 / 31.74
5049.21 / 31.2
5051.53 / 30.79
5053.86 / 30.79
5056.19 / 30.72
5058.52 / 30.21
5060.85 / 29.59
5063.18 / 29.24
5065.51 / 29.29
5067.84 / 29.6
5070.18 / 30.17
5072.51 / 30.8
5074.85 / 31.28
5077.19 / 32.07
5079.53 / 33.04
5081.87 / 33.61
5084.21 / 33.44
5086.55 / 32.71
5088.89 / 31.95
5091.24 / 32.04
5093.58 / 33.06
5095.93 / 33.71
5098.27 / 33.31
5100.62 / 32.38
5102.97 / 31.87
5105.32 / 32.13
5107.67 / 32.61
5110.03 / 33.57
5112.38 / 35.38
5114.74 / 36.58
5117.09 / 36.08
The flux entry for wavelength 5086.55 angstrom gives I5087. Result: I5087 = 32.71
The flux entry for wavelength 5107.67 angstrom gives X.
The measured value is 32.61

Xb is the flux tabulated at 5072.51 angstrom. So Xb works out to 30.8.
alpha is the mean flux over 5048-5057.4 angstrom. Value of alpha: 30.9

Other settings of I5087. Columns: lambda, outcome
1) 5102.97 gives 31.87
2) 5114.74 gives 36.58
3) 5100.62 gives 32.38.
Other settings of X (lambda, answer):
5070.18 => 30.17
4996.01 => 27.14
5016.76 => 29.79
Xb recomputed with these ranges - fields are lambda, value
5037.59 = 32.58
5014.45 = 29.62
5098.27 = 33.31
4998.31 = 26.03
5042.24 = 32.21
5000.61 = 25.65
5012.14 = 29.9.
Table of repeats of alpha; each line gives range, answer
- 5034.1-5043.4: 32.2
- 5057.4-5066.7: 29.6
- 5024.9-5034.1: 29.9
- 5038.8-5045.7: 32.3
